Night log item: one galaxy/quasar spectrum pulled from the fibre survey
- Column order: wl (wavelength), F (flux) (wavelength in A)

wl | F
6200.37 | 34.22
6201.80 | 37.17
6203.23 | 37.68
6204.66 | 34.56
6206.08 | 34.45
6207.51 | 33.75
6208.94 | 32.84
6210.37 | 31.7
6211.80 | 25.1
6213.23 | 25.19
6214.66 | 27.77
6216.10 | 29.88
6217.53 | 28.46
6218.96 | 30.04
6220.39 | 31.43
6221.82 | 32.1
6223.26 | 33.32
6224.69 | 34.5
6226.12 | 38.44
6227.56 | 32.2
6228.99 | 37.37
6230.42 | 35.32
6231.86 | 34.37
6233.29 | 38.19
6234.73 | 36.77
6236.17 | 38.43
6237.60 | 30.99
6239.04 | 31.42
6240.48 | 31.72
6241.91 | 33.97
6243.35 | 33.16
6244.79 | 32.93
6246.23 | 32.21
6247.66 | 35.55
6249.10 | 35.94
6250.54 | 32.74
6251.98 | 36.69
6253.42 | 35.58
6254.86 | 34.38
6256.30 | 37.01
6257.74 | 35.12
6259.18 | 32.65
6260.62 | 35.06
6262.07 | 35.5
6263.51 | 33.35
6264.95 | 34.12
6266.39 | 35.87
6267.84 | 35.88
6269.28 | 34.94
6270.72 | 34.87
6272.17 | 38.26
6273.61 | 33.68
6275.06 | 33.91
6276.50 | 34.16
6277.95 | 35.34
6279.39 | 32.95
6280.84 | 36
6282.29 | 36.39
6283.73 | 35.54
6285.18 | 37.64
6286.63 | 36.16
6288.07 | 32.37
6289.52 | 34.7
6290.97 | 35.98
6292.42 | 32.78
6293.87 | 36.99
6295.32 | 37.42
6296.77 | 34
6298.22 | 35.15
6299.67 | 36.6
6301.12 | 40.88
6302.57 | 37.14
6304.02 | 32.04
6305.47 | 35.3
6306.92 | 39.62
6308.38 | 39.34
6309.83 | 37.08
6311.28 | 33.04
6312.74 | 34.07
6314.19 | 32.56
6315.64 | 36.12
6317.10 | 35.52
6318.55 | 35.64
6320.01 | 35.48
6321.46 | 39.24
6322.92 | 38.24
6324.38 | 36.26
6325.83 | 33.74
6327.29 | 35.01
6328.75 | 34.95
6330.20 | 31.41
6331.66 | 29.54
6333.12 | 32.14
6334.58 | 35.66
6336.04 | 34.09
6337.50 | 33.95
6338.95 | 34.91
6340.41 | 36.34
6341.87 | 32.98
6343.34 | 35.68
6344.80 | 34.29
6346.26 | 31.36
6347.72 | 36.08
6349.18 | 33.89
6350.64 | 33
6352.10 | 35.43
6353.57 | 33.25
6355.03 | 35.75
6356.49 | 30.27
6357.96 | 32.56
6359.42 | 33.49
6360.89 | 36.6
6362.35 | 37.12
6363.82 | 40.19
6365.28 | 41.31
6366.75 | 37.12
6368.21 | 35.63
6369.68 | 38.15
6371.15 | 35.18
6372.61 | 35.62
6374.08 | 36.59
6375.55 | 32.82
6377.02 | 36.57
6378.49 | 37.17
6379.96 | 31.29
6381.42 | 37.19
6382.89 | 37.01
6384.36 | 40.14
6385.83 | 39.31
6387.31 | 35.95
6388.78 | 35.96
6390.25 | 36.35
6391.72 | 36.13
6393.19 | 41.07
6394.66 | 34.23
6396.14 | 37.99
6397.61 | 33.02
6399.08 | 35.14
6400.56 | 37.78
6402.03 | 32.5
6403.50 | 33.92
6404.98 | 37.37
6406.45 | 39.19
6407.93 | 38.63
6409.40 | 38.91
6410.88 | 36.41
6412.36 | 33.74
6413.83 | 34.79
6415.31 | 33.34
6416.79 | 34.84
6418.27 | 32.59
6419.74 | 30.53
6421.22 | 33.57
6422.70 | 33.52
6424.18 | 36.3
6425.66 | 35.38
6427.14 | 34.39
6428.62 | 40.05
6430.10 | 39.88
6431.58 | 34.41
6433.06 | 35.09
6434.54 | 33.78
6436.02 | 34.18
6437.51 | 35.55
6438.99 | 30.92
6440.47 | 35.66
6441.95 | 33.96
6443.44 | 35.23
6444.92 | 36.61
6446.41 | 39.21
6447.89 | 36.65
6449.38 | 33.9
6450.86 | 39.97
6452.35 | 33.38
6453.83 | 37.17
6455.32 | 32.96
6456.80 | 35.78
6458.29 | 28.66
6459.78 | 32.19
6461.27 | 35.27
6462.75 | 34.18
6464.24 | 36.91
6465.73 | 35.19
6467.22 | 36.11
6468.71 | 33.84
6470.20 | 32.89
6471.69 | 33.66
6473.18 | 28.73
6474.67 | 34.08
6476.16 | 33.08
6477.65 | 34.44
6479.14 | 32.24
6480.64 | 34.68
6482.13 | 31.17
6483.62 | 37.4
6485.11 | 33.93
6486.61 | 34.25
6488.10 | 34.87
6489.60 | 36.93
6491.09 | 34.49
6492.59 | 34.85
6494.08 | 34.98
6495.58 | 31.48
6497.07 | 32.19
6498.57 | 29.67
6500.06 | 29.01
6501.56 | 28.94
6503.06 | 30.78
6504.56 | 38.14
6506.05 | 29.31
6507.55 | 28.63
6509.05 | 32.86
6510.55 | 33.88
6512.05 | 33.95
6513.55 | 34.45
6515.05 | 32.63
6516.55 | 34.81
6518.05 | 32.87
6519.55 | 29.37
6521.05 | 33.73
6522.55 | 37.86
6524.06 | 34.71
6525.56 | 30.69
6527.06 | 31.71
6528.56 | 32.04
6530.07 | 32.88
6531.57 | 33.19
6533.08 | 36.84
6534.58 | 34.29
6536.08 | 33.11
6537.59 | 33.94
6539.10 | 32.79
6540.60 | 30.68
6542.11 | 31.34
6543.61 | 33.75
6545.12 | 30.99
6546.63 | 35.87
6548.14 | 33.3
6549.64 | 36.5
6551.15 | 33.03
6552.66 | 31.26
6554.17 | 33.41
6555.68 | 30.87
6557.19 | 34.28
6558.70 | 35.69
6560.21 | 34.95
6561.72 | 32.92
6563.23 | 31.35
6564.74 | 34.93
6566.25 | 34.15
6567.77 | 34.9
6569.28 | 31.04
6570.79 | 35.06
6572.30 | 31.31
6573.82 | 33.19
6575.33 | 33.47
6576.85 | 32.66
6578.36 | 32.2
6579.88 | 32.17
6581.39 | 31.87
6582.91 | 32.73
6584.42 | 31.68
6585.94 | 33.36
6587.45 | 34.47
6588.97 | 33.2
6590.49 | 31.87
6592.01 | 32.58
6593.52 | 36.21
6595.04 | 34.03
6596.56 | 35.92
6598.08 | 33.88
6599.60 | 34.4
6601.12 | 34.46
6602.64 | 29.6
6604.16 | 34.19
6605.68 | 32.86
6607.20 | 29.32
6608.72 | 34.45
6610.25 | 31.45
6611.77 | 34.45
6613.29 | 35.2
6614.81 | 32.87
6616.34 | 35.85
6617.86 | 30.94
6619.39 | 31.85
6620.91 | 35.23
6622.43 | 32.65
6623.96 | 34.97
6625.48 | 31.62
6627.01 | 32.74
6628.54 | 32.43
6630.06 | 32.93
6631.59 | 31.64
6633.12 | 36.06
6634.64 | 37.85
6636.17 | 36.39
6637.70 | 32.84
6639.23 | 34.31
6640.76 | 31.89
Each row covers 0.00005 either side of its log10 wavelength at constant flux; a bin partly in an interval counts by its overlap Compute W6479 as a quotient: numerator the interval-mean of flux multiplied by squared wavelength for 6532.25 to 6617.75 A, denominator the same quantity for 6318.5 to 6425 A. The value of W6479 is 1.00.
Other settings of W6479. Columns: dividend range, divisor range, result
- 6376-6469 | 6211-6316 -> 1.08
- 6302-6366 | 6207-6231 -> 1.15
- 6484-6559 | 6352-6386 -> 0.96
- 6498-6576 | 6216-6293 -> 1.05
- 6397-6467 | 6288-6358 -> 1.04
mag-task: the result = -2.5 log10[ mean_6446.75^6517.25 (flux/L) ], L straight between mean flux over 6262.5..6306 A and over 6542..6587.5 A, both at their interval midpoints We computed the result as 0.006 mag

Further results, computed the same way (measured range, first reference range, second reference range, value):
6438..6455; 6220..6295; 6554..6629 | -0.05 mag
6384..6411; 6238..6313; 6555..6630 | -0.07 mag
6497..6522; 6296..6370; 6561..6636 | 0.06 mag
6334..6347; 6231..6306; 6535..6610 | 0.01 mag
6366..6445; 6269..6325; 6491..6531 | -0.05 mag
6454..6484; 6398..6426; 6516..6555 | 0.02 mag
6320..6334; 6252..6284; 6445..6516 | 0.00 mag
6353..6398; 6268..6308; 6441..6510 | -0.04 mag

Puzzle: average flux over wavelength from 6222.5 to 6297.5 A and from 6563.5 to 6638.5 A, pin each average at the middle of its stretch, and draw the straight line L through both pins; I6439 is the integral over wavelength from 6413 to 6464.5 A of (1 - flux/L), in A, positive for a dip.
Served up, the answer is -1.15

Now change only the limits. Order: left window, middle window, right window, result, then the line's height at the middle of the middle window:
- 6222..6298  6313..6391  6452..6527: -2.4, 34.3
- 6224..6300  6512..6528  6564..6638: 0.2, 33.8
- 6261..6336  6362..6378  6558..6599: -1.0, 34.8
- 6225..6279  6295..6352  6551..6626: -1.1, 34.5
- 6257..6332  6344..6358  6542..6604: 0.5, 34.9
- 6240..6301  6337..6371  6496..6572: -0.9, 34.3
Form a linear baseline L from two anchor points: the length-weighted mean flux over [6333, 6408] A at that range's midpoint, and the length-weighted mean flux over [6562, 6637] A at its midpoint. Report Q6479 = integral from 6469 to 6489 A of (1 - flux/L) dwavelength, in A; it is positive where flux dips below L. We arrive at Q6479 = 0.6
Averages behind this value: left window 35.7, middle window 33.5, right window 33.4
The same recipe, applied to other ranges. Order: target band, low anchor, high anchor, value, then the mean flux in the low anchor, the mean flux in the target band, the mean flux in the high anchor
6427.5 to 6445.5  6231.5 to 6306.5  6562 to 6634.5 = -0.7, 35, 35.4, 33.2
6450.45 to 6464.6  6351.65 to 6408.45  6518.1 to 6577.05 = 0.2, 36.2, 34.5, 33.3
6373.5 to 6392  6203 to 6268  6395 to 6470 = -0.8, 33.6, 36.3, 35.2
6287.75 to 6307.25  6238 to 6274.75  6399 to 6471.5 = -0.7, 34.5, 35.8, 35.1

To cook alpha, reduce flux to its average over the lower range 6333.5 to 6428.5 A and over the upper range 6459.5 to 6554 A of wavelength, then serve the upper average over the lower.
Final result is 0.9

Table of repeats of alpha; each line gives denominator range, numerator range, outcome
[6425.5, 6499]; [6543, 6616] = 0.96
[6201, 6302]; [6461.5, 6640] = 0.97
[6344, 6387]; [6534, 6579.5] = 0.93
